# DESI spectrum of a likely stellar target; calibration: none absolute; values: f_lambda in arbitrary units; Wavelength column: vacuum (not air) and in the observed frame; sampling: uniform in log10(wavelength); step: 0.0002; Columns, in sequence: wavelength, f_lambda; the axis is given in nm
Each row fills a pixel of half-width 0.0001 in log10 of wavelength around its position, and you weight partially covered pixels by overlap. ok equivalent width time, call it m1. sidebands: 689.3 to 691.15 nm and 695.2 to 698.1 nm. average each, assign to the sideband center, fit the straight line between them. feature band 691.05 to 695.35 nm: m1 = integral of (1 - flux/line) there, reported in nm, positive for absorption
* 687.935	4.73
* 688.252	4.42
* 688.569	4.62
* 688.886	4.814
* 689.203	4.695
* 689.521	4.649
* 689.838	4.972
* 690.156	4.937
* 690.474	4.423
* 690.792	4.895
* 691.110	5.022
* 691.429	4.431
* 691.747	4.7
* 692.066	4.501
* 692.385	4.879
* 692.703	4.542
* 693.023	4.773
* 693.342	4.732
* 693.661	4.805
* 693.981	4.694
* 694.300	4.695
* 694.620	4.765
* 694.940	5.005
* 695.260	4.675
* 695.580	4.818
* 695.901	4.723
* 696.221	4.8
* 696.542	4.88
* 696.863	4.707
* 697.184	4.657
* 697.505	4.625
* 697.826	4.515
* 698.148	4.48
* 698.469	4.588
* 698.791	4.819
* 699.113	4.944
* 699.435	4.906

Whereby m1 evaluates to 0.03 nm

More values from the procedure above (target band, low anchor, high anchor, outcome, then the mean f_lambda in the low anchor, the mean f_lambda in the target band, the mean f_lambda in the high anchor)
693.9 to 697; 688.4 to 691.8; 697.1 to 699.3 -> -0.06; 4.74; 4.78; 4.66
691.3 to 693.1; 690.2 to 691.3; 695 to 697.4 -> 0.05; 4.78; 4.63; 4.76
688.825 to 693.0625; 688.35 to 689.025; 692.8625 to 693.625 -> 0.00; 4.69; 4.73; 4.76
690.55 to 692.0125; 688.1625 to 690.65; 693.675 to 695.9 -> 0.00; 4.7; 4.72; 4.77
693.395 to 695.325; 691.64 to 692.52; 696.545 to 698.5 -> -0.05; 4.68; 4.78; 4.62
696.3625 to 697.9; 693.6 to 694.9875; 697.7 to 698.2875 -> -0.04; 4.77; 4.69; 4.49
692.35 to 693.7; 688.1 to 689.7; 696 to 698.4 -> -0.02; 4.65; 4.73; 4.67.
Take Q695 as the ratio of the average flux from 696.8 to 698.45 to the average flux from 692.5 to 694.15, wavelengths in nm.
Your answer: 1.0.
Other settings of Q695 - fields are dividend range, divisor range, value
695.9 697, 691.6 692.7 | 1.02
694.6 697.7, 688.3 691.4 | 1.00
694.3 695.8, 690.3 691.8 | 1.02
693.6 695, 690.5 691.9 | 1.01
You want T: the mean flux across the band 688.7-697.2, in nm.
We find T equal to 4.75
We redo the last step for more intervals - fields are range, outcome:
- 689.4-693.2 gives 4.73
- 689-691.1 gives 4.78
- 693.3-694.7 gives 4.74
